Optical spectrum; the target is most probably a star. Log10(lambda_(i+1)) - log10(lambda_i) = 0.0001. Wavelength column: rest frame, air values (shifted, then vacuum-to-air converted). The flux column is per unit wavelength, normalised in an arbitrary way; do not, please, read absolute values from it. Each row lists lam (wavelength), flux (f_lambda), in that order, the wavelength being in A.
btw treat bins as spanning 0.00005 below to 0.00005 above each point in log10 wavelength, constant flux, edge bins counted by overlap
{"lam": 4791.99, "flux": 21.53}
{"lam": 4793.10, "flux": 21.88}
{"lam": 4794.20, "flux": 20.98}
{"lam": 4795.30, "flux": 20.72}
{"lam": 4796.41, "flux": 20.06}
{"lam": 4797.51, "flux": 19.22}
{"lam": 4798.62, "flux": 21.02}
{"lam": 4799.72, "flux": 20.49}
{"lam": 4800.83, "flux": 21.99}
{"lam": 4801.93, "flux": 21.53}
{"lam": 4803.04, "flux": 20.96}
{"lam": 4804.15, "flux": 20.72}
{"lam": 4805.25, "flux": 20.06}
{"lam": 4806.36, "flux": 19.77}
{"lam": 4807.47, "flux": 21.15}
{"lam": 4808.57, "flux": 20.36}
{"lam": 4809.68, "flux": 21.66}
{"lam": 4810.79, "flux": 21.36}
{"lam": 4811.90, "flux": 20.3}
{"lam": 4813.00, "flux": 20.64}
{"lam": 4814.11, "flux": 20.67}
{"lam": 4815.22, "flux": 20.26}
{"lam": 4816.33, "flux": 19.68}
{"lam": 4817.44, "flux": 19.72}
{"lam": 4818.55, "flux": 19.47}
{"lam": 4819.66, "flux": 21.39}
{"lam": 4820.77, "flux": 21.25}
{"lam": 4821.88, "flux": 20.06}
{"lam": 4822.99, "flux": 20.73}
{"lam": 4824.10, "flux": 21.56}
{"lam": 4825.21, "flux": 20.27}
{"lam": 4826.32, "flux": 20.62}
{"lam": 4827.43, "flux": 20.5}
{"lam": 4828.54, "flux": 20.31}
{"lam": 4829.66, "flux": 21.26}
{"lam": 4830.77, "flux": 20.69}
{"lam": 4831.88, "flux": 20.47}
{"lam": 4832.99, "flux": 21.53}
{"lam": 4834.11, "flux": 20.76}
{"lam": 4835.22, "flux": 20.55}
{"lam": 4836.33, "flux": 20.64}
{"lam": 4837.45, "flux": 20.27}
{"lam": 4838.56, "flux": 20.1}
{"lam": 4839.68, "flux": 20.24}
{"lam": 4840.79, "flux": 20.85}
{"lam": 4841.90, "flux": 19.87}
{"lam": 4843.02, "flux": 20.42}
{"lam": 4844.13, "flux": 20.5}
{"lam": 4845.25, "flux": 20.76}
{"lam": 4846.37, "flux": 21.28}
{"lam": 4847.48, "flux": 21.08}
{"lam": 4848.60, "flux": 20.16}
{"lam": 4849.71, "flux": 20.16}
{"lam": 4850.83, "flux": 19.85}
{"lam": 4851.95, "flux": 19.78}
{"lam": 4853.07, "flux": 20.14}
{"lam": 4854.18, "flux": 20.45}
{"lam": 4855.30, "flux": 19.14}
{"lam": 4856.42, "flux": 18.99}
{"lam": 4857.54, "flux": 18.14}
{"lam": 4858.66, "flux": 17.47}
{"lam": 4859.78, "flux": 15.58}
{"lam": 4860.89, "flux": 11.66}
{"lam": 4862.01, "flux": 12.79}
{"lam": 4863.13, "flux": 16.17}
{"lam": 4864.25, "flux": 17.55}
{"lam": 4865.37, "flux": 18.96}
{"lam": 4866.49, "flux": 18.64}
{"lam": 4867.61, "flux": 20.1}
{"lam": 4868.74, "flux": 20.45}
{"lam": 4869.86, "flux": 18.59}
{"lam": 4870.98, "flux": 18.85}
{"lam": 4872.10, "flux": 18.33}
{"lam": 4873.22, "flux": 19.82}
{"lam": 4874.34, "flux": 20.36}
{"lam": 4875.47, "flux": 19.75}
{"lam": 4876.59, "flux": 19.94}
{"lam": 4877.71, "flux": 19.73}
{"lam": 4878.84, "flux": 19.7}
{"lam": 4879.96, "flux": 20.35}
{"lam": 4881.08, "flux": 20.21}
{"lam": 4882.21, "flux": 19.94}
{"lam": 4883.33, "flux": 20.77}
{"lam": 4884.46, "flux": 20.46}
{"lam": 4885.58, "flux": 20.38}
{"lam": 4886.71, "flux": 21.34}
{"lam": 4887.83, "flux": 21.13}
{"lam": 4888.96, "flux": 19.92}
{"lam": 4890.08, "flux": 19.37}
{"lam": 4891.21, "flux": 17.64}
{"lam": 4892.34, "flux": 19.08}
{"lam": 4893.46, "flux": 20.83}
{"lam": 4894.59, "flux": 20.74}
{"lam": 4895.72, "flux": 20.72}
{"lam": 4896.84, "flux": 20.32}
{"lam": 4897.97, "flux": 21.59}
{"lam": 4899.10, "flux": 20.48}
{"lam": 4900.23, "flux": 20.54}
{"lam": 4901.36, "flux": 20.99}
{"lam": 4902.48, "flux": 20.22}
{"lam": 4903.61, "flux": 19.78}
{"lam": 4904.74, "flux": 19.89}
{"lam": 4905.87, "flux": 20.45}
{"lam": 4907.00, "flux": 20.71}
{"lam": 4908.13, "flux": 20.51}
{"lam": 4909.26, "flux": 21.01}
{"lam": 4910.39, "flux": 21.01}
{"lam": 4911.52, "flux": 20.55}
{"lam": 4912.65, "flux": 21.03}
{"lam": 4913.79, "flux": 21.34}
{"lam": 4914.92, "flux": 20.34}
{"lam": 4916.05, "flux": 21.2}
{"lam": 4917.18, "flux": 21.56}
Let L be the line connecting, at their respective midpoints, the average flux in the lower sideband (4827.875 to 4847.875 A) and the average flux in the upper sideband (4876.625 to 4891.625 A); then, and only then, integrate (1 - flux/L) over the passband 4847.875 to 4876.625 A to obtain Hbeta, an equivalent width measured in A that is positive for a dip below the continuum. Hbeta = 2.6 A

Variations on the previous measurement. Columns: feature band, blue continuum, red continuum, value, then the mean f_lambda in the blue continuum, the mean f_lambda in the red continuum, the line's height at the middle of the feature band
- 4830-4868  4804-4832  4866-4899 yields 1.88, 20.6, 20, 20.3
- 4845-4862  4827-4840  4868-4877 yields 1.11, 20.6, 19.5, 20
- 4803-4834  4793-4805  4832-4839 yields 0.16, 20.8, 20.6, 20.7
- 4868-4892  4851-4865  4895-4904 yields -0.95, 17.4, 20.6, 19.1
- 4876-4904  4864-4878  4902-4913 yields -0.42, 19.3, 20.5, 19.9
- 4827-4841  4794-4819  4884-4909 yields -0.09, 20.6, 20.3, 20.5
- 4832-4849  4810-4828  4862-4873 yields -0.89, 20.5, 18.4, 19.6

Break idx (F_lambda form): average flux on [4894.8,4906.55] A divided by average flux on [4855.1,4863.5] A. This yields 1.27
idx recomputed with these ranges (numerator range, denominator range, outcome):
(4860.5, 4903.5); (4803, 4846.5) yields 0.95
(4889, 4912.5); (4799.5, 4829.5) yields 0.98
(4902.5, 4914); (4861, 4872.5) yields 1.16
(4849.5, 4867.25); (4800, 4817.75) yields 0.86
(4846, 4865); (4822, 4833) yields 0.88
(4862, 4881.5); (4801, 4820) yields 0.93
